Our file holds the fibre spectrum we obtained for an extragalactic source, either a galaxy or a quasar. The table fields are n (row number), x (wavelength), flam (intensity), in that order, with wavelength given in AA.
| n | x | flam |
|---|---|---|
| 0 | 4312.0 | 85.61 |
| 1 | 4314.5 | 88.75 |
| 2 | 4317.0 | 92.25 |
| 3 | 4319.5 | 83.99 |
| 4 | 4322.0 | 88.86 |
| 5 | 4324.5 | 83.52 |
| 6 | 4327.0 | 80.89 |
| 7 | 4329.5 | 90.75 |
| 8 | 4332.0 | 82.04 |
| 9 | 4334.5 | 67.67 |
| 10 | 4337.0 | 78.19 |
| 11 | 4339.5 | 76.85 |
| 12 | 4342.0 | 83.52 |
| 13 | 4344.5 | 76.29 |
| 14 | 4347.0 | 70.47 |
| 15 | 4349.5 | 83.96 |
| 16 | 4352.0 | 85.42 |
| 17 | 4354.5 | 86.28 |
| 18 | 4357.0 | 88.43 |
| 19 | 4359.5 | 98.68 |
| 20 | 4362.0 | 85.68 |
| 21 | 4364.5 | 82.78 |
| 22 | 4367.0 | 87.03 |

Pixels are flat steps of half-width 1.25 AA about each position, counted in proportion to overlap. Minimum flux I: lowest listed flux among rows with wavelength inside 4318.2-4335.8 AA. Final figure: 67.67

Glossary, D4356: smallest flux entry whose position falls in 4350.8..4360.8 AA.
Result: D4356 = 85.42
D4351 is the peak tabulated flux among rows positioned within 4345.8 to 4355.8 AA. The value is 86.28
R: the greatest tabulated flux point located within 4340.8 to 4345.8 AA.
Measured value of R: 83.52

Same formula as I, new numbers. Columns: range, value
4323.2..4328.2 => 80.89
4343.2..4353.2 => 70.47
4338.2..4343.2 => 76.85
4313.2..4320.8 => 83.99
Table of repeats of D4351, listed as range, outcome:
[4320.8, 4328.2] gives 88.86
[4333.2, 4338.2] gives 78.19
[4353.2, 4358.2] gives 88.43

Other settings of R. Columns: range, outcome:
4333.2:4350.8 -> 83.96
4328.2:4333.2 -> 90.75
